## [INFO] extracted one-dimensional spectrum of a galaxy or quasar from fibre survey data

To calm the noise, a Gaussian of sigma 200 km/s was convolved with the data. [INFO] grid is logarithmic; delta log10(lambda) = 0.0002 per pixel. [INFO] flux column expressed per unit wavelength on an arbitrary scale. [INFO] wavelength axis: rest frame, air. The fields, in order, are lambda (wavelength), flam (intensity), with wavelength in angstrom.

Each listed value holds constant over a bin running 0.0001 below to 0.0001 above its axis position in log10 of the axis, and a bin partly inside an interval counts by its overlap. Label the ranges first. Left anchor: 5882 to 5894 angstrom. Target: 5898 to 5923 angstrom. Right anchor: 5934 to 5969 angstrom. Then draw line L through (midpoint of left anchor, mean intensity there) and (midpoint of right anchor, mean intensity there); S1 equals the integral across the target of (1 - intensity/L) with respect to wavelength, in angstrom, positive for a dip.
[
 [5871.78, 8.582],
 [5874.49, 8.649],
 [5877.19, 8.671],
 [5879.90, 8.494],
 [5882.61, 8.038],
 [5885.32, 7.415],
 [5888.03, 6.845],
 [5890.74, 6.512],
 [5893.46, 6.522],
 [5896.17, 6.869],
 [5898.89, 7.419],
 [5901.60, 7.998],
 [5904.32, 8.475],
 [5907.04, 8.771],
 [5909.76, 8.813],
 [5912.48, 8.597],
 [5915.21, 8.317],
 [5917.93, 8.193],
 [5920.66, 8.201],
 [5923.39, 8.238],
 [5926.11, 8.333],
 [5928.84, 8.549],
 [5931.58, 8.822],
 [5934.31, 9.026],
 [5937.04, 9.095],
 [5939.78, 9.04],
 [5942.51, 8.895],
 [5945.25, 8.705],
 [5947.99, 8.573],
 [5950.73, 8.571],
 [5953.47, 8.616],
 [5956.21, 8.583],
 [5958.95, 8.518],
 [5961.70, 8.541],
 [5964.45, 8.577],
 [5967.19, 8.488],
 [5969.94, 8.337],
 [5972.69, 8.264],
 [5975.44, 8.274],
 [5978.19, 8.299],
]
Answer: -2.3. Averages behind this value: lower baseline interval 7.04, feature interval 8.32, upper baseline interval 8.7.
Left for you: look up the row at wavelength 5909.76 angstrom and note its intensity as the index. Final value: 8.813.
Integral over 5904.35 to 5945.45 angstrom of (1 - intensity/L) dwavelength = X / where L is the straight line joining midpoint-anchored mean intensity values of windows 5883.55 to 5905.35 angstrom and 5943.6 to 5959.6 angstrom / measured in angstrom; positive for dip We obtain -3.4 angstrom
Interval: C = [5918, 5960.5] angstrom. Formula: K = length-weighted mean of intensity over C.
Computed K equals 8.64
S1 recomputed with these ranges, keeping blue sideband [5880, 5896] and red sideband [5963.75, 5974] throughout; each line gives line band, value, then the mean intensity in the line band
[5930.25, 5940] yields -1.36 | 8.99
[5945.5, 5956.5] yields -0.63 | 8.6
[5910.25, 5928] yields -1.63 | 8.35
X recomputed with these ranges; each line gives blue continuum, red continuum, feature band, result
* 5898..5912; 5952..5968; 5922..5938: -0.4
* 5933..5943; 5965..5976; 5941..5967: 0.3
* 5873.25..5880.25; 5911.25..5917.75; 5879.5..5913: 3.1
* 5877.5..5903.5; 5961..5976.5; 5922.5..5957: -2.8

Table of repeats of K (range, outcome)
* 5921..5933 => 8.46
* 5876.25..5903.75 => 7.49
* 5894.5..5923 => 8.15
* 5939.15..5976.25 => 8.57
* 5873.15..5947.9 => 8.21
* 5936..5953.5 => 8.79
